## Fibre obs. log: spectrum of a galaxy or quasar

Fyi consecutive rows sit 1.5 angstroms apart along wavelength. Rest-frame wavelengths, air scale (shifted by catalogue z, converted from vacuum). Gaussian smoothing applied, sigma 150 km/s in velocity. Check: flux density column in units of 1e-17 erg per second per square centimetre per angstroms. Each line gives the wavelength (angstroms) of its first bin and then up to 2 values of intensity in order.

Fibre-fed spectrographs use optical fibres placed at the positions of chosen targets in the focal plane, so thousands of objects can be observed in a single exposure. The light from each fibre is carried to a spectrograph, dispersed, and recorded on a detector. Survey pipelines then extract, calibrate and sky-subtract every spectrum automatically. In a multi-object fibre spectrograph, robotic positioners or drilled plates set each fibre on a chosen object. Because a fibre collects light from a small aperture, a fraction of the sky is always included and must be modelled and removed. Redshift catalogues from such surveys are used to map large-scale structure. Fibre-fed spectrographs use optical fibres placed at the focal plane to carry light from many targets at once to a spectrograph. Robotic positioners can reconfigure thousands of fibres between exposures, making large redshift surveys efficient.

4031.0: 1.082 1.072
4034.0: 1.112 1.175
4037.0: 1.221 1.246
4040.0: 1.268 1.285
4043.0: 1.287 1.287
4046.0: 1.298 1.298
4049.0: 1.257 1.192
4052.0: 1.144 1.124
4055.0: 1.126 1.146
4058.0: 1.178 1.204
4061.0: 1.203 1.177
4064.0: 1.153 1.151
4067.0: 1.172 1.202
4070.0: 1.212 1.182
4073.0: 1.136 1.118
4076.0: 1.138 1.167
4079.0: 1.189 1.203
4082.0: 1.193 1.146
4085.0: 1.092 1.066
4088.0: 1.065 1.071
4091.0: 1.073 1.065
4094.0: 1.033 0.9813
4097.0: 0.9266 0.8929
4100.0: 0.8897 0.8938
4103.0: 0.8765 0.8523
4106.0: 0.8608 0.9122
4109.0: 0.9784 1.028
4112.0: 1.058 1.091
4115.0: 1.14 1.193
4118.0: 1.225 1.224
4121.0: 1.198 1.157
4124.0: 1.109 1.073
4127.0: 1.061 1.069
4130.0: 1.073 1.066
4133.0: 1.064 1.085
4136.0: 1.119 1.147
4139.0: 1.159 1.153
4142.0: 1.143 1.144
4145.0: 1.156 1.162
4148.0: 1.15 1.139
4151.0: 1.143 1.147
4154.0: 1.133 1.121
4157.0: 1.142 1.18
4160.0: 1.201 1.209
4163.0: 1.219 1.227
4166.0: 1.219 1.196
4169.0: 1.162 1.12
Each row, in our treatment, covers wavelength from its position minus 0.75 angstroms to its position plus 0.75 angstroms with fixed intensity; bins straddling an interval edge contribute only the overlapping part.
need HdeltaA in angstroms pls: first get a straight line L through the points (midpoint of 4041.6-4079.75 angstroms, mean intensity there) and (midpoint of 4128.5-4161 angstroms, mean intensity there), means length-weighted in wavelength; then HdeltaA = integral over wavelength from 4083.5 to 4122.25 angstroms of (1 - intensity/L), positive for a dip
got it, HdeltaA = 4.36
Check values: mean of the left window 1.19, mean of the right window 1.13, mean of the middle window 1.03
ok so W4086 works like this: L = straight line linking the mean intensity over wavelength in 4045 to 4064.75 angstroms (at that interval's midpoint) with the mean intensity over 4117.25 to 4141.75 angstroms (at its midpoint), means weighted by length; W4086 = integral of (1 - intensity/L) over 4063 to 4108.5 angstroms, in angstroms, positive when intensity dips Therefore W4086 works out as 4.0 angstroms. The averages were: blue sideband 1.19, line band 1.06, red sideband 1.12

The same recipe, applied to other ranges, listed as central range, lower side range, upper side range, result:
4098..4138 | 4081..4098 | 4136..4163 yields 2.12 angstroms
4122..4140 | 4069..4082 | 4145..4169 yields 1.12 angstroms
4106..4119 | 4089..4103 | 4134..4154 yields -0.45 angstroms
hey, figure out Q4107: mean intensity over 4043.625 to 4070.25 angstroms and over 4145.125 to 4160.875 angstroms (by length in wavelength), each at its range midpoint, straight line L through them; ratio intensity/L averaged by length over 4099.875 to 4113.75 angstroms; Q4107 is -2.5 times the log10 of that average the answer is 0.239 mag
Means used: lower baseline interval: 1.2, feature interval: 0.941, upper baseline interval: 1.15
